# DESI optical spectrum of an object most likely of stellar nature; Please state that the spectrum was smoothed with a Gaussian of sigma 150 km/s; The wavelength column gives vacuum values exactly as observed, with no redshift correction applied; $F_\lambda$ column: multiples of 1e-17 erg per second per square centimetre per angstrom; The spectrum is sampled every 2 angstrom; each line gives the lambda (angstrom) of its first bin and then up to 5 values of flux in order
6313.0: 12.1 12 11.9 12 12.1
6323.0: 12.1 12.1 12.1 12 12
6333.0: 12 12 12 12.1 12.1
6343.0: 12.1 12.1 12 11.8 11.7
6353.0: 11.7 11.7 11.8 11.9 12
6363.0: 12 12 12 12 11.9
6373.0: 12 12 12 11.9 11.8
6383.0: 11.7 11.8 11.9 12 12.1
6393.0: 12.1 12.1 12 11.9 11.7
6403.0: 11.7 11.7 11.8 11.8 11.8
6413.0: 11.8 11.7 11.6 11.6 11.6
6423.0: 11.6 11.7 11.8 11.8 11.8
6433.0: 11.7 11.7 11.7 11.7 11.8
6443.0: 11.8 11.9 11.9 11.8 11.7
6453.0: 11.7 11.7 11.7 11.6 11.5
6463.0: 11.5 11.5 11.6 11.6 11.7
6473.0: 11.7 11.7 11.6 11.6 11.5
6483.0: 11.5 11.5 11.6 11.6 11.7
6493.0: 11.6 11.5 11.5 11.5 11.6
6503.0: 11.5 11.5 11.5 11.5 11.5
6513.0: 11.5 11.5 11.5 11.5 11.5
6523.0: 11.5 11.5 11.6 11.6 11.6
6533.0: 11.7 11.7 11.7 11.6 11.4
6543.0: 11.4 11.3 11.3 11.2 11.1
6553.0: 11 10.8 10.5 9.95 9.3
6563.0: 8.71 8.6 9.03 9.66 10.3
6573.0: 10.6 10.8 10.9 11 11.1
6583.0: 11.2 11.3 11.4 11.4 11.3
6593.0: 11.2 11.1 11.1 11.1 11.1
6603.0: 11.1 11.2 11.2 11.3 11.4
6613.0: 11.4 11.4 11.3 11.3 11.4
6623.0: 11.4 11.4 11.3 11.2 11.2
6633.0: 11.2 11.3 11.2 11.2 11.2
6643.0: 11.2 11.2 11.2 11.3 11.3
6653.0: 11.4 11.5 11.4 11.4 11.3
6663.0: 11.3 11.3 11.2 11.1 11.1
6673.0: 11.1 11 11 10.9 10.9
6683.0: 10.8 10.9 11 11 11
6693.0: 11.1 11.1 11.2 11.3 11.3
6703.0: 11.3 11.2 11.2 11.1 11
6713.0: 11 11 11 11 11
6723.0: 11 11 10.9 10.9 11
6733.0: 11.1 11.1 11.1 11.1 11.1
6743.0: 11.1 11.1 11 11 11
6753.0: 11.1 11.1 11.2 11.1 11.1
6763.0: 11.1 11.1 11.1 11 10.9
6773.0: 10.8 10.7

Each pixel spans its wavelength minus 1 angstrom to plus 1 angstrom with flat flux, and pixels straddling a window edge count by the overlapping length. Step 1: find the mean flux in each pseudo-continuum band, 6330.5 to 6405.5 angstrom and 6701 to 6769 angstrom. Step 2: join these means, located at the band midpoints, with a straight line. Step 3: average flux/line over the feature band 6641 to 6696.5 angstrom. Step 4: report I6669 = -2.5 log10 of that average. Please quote 0.007 mag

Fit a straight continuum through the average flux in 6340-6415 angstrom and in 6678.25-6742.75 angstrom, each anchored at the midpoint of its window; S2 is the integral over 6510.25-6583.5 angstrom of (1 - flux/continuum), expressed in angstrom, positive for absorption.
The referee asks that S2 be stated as 3.4 angstrom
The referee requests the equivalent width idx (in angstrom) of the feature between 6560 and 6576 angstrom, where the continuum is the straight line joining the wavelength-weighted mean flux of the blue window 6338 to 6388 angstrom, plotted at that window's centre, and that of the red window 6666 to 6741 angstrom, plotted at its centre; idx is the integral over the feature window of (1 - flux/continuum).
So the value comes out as 2.5 angstrom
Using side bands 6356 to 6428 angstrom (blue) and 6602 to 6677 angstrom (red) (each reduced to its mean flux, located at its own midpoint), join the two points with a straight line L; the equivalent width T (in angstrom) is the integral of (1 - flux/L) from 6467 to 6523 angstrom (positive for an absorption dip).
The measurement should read 0.3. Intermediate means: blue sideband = 11.9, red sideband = 11.3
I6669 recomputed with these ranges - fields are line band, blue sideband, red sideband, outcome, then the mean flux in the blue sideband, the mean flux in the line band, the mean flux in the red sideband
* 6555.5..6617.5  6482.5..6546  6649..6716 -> 0.062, 11.5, 10.7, 11.1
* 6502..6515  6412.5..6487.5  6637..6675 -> 0.005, 11.7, 11.5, 11.3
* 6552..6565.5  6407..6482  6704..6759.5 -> 0.159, 11.7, 9.88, 11.1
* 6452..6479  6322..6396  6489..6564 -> -0.009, 12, 11.6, 11.3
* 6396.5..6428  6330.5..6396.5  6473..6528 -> 0.007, 11.9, 11.7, 11.5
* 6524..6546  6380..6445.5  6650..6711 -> -0.005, 11.8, 11.6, 11.2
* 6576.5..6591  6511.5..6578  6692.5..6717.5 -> -0.023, 10.9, 11.2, 11.1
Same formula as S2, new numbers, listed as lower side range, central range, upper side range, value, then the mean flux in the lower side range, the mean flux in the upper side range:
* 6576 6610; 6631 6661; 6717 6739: -0.46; 11.2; 11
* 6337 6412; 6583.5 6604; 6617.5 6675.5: 0.33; 11.9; 11.3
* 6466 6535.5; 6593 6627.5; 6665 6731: 0.06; 11.6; 11.1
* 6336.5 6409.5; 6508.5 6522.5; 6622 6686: 0.06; 11.9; 11.2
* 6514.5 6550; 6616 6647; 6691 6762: 0.07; 11.5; 11.1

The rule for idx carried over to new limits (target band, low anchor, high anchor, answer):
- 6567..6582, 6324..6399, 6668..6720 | 1.1 angstrom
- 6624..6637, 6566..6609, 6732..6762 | -0.4 angstrom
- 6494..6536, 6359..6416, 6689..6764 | 0.2 angstrom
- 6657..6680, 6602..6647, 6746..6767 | 0.1 angstrom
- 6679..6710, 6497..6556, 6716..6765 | 0.1 angstrom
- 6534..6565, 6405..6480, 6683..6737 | 1.8 angstrom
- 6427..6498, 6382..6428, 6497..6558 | -0.2 angstrom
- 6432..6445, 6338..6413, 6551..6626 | -0.2 angstrom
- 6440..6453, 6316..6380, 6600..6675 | -0.1 angstrom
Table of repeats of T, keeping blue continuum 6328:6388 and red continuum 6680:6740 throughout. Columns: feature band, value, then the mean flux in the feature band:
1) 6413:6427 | 0.14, 11.7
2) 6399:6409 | 0.06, 11.8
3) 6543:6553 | 0.21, 11.2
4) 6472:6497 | 0.06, 11.6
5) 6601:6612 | 0.08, 11.2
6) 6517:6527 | 0.01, 11.5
